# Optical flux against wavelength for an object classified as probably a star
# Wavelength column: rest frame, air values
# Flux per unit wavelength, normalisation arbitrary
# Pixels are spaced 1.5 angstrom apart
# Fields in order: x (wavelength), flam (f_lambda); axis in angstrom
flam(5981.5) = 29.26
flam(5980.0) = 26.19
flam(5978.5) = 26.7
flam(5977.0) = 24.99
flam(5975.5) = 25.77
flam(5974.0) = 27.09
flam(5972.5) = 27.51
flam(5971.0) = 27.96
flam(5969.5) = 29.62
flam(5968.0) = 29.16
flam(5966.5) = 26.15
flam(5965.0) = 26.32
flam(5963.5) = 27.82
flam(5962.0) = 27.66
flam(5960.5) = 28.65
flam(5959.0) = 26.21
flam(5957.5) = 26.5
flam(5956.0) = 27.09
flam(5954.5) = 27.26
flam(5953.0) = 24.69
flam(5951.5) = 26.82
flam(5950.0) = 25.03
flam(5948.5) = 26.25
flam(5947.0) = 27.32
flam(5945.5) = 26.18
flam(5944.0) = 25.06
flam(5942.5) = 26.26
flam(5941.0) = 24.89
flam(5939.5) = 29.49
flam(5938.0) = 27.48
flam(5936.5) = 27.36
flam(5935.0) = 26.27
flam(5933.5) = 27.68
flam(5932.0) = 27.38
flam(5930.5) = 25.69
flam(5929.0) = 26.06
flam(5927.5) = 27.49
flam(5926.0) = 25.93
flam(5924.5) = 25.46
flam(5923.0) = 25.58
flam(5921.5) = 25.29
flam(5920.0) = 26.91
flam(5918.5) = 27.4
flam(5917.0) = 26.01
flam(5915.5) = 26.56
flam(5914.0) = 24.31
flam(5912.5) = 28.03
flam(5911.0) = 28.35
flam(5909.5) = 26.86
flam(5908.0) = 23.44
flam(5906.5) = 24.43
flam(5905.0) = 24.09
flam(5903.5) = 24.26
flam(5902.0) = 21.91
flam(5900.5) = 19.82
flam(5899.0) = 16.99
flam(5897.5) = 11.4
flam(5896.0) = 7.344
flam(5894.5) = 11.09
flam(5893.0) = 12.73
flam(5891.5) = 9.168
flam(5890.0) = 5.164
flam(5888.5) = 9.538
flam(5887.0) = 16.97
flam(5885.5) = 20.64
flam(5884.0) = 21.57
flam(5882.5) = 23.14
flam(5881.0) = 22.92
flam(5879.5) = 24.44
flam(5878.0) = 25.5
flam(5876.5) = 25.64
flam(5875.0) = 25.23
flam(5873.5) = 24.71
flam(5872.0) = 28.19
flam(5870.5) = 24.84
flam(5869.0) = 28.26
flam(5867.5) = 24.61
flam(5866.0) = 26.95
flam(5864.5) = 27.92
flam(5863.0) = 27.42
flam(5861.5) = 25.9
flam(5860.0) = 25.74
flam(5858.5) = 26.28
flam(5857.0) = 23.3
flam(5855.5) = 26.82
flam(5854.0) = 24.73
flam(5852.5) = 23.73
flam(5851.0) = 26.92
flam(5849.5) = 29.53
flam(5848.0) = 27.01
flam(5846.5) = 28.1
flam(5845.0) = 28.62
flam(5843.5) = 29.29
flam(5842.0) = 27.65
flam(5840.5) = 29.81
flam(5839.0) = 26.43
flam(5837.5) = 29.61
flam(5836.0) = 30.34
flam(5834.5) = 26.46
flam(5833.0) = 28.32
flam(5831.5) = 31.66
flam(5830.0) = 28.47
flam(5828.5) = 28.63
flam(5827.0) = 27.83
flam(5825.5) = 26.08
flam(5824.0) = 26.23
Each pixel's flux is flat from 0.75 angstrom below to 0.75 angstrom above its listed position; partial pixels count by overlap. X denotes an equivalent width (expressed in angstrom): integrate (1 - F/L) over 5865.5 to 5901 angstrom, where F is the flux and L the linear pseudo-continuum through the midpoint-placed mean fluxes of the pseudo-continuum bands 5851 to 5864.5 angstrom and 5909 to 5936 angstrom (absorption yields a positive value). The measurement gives 9.0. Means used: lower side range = 25.7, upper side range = 26.5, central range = 19.4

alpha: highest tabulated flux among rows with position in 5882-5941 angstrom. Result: 29.49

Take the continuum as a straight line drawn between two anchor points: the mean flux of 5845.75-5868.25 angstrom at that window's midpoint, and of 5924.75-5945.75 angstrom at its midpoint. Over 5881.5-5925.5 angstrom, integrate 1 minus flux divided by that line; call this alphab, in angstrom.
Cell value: 9.9 angstrom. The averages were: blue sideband 26.3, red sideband 26.6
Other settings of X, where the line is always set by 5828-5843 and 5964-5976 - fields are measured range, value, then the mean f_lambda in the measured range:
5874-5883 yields 1.21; 24.5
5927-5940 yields 0.31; 27.2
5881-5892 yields 4.84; 15.8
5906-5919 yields 0.86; 26.2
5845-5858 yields 1.00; 26.4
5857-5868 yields 0.87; 26.2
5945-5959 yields 0.67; 26.3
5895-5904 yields 3.69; 16.6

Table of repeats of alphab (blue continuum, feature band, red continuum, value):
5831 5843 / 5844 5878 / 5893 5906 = -3.2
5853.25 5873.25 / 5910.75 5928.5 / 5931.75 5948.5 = 0.2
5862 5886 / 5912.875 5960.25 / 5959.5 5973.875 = 0.9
